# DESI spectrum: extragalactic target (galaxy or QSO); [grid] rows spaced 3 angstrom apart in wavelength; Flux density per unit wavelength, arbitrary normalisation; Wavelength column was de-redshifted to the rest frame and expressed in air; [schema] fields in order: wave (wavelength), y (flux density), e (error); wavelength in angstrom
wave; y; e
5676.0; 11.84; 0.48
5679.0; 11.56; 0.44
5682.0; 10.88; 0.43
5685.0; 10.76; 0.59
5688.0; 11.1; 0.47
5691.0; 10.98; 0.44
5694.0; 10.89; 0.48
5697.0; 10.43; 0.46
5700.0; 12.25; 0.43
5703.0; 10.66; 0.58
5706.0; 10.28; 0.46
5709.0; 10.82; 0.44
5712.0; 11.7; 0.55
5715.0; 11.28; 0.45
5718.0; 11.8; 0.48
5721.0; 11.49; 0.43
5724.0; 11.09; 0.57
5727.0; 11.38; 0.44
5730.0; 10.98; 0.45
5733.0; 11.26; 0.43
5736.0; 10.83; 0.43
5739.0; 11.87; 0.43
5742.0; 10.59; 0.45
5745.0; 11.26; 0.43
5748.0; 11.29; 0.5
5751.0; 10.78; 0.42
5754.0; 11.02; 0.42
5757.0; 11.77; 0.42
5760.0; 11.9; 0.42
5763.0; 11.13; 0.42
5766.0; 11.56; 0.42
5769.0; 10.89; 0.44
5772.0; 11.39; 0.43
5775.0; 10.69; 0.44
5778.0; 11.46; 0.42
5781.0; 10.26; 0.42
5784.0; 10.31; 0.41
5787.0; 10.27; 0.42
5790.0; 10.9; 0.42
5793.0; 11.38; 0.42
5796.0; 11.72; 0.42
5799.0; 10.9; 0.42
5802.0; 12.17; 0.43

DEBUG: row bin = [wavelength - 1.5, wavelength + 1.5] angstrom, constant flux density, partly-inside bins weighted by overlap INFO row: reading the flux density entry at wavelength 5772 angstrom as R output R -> 11.39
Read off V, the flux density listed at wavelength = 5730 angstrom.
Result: 10.98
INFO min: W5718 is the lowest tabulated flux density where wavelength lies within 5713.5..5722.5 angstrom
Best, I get 11.28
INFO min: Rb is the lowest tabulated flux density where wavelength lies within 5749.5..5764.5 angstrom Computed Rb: 10.78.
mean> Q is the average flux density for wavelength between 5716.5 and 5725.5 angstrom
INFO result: 11.5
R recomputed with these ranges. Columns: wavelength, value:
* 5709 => 10.82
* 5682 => 10.88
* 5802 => 12.17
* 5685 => 10.76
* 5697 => 10.43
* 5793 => 11.38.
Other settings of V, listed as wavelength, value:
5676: 11.84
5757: 11.77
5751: 10.78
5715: 11.28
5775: 10.69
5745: 11.26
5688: 11.1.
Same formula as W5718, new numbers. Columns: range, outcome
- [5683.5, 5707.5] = 10.28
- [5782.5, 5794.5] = 10.27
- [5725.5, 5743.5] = 10.59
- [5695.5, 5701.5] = 10.43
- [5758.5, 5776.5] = 10.69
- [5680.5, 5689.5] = 10.76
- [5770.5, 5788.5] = 10.26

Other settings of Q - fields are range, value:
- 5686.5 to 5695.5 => 11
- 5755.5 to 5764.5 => 11.6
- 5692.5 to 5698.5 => 10.7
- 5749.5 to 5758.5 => 11.2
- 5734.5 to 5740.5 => 11.3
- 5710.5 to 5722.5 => 11.6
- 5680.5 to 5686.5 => 10.8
